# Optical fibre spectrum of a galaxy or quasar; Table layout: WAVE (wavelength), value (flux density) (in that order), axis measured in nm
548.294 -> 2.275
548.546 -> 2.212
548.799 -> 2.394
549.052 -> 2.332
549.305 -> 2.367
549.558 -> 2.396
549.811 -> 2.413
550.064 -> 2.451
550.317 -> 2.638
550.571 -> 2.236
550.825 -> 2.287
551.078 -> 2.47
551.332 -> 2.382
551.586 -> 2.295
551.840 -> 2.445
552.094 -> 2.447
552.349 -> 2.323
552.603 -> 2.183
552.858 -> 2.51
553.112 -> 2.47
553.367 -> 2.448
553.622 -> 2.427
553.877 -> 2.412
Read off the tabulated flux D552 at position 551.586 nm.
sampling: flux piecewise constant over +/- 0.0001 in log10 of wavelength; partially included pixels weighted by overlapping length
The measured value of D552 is 2.295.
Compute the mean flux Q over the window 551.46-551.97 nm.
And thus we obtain 2.37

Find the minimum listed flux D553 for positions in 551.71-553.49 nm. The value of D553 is 2.183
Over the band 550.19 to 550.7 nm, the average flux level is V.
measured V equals 2.43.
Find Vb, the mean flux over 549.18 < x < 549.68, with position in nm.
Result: 2.38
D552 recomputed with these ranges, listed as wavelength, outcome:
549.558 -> 2.396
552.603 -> 2.183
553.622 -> 2.427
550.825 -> 2.287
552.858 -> 2.51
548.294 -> 2.275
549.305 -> 2.367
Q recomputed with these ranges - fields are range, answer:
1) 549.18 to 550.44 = 2.45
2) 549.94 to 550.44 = 2.55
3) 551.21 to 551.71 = 2.34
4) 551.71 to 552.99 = 2.38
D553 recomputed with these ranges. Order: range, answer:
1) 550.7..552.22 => 2.287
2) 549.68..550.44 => 2.413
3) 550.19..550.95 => 2.236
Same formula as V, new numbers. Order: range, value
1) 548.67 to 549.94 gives 2.38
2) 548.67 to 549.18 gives 2.36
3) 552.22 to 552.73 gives 2.25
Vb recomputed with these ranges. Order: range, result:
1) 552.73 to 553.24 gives 2.49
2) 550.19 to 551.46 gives 2.4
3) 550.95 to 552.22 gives 2.41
